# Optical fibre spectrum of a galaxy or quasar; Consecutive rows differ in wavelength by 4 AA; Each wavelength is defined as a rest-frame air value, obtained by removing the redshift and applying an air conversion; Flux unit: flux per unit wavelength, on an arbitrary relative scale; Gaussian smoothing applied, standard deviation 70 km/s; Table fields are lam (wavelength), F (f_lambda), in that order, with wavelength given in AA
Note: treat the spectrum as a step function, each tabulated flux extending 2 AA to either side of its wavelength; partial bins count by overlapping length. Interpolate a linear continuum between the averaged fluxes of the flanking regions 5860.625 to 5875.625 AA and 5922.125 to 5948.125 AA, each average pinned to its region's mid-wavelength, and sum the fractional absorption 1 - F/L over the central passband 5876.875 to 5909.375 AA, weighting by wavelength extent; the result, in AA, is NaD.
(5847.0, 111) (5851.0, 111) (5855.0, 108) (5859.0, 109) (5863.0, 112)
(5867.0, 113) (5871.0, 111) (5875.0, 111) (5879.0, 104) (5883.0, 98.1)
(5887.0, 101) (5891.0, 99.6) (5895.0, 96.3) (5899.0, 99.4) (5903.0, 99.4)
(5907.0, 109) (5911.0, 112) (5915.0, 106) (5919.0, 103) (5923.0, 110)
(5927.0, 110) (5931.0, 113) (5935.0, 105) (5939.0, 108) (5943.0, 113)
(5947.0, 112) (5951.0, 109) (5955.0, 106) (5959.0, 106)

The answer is 3.0 AA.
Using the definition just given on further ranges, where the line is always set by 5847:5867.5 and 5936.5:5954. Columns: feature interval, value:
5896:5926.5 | 1.3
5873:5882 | 0.3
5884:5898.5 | 1.5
